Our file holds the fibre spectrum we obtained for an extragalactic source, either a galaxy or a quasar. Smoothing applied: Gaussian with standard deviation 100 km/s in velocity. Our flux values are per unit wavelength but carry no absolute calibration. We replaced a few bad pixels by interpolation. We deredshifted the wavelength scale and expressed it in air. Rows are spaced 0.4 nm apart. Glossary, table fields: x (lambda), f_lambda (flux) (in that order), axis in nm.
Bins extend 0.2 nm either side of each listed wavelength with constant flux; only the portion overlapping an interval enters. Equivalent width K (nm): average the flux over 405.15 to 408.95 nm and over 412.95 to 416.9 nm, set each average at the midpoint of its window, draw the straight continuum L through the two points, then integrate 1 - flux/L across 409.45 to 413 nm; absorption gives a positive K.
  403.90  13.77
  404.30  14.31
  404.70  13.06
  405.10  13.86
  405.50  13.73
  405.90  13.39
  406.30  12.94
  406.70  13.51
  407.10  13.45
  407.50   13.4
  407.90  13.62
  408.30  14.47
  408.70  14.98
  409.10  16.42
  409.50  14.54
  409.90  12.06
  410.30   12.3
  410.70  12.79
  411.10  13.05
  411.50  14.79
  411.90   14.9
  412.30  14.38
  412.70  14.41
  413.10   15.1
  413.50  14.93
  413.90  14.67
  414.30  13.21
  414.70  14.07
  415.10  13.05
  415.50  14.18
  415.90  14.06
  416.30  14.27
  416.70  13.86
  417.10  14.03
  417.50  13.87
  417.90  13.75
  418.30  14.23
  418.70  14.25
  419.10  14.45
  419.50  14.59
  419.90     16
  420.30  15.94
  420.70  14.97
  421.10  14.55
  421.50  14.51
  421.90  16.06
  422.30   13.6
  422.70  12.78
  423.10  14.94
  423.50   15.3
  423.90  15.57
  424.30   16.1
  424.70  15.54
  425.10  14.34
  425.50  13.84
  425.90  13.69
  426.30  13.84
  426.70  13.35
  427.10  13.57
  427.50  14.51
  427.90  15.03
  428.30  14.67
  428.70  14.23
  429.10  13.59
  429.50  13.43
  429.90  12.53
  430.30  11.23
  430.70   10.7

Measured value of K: 0.07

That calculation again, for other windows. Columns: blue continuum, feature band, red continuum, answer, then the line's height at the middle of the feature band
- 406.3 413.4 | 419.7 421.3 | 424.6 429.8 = -0.15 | 14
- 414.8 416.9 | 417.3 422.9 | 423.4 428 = -0.15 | 14.2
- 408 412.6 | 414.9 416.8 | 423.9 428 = 0.04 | 14.2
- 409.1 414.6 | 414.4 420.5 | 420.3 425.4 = 0.07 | 14.5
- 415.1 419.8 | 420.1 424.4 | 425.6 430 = -0.27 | 14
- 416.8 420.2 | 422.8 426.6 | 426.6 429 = -0.11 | 14.3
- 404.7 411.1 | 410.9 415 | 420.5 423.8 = -0.09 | 14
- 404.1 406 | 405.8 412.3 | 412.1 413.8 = 0.18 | 14.2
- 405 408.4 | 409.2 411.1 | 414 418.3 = 0.08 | 13.7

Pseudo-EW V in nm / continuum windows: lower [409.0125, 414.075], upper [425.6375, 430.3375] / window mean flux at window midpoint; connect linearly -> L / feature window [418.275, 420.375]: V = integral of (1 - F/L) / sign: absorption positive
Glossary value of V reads -0.15 nm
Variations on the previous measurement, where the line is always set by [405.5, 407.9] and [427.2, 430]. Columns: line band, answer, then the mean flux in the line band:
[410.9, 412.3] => -0.075 nm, 14.3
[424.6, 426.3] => -0.034 nm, 14.2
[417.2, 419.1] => -0.047 nm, 14.1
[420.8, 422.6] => -0.099 nm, 14.6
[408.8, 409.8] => -0.120 nm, 15.1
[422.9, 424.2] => -0.135 nm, 15.3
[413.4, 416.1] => -0.072 nm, 14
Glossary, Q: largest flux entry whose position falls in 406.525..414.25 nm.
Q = 16.42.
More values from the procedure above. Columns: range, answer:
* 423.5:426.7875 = 16.1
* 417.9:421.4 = 16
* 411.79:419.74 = 15.1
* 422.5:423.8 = 15.3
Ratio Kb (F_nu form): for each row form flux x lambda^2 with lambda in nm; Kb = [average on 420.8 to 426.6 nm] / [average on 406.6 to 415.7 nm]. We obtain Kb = 1.1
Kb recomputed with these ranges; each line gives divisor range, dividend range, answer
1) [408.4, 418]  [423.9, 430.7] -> 1.06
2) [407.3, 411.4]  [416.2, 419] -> 1.06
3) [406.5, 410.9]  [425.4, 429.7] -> 1.11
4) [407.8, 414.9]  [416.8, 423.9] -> 1.08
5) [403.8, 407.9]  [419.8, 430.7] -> 1.16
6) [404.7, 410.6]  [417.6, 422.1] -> 1.15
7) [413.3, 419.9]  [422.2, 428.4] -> 1.06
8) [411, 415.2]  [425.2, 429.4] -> 1.05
